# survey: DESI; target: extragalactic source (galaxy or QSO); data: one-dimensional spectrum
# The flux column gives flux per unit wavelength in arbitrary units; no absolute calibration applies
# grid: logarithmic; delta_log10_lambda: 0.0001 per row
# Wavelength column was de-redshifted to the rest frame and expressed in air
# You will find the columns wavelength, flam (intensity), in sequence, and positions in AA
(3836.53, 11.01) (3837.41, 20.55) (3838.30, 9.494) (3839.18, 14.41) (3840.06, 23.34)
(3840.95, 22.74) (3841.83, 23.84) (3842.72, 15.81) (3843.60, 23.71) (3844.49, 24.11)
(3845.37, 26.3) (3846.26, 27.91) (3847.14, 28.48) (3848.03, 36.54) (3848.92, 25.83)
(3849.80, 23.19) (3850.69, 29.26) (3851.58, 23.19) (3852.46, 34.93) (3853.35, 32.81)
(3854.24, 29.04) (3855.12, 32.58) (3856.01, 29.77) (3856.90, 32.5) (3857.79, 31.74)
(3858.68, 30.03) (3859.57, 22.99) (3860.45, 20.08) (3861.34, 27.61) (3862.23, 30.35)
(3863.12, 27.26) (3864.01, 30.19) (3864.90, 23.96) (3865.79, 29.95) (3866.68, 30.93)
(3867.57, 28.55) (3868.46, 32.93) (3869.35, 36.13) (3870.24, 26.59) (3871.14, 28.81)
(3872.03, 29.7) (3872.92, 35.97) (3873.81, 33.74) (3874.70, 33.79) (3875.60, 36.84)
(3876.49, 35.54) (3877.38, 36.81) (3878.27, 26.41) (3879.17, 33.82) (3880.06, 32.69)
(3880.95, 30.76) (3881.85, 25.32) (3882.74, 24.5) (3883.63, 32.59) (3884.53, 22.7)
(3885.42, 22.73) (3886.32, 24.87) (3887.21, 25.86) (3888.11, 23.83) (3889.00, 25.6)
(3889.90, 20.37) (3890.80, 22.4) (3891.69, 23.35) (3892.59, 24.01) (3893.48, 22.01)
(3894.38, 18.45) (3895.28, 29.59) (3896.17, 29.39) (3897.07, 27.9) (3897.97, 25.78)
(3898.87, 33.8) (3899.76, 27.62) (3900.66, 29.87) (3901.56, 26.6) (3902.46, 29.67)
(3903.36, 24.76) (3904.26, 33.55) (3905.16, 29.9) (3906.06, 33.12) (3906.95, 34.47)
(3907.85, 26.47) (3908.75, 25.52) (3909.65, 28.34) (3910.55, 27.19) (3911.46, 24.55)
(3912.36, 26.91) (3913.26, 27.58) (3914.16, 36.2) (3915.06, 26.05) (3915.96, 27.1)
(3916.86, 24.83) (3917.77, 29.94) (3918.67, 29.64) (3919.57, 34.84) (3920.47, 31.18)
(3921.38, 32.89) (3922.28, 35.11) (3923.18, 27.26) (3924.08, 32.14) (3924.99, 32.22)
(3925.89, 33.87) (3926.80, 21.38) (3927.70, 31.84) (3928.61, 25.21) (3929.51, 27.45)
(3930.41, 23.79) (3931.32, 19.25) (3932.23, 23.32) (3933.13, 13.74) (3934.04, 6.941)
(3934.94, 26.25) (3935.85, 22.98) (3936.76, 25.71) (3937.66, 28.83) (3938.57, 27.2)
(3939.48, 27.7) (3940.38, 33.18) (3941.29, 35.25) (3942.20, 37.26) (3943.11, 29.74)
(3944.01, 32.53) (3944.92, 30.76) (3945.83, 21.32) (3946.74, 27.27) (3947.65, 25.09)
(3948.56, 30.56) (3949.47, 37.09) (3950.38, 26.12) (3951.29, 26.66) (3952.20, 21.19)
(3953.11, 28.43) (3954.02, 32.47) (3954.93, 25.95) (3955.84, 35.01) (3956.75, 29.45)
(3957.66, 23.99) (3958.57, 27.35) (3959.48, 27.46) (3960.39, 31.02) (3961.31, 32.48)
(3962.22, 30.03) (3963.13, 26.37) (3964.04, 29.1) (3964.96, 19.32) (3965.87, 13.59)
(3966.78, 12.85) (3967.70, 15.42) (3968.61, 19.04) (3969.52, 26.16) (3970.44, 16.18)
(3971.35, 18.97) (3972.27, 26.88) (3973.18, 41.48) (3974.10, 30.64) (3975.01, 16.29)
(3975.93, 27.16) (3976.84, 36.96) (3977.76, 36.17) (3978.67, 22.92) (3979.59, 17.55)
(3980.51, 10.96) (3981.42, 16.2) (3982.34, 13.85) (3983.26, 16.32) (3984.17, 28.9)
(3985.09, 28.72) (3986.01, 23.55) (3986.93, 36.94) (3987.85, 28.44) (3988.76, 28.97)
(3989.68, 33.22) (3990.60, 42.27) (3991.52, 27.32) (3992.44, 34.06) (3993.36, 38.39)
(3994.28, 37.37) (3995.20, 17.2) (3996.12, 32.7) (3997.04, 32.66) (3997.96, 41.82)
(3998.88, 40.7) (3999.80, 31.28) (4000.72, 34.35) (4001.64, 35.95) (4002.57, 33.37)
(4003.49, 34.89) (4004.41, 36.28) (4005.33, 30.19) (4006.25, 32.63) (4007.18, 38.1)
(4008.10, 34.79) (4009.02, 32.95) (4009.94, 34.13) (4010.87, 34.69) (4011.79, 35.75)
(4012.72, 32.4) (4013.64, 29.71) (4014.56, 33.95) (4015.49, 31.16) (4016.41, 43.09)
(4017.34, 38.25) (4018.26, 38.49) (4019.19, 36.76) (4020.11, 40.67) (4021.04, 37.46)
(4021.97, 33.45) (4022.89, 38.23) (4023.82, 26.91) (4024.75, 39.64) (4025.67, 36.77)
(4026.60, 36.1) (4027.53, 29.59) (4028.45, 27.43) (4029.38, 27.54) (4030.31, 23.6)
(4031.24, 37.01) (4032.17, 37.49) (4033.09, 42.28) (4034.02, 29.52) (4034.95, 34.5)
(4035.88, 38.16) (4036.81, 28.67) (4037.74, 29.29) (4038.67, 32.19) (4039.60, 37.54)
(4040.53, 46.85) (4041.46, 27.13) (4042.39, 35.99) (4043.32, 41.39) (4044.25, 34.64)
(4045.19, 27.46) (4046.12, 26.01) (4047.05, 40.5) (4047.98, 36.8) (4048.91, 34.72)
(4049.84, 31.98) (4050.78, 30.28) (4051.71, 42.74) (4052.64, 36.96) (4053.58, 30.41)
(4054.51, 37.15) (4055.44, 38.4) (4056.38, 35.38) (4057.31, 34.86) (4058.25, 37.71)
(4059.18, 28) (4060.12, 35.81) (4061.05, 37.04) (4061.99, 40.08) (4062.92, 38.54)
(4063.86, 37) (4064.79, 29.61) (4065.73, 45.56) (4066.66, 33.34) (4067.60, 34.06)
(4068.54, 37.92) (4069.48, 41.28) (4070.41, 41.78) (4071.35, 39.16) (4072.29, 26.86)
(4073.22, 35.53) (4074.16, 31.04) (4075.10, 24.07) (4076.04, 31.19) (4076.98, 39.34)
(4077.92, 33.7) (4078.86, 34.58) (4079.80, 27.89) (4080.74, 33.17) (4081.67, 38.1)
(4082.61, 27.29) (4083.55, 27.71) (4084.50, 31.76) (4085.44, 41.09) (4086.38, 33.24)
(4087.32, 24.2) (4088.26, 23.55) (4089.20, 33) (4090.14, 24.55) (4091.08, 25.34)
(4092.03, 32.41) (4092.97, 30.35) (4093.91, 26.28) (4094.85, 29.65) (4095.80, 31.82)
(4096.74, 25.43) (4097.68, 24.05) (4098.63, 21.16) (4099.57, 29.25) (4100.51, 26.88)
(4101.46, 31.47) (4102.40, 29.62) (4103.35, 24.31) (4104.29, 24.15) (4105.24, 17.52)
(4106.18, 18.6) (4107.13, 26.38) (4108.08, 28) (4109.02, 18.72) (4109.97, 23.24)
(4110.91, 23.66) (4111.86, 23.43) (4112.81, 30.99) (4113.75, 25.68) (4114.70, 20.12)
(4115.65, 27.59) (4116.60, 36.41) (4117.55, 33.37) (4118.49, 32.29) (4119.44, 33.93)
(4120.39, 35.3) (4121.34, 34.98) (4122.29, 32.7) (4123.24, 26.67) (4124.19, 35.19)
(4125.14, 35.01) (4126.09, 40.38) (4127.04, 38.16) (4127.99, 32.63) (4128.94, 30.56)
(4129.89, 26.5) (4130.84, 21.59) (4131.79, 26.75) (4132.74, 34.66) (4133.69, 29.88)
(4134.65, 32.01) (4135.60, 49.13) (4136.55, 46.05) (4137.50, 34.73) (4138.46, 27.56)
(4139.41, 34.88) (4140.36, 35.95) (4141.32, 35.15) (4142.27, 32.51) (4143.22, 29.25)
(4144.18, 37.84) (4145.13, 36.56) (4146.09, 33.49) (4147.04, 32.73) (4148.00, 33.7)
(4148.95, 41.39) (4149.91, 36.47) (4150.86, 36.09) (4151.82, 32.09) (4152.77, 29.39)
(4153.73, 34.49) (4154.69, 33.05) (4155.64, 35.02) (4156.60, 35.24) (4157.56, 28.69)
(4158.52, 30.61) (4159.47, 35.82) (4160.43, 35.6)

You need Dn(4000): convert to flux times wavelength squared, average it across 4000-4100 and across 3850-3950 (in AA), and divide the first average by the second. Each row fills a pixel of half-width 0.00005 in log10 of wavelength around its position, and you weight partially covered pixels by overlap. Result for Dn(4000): 1.28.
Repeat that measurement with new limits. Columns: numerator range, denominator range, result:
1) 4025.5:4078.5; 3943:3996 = 1.35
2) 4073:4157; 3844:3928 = 1.20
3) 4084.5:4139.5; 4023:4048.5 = 0.91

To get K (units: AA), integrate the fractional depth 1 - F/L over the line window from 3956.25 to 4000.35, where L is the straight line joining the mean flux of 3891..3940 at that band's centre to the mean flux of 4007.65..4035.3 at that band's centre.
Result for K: 6.4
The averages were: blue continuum 27.3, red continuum 34.5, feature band 27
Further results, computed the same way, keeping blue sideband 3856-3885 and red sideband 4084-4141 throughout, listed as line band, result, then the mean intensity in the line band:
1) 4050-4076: -4.9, 35.5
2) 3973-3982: 1.5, 25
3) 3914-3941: 2.5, 27.2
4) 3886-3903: 2.4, 25.8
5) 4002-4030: -4.3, 34.5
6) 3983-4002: -1.4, 32.1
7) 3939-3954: 0.2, 29.5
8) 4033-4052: -2.9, 34.5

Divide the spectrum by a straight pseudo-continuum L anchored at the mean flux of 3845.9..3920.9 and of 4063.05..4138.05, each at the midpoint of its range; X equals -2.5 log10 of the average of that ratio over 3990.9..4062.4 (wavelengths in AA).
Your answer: -0.15 mag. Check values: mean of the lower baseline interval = 28.7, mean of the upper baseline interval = 30.9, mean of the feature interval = 34.5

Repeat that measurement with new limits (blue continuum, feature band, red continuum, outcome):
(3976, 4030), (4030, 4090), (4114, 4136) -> -0.07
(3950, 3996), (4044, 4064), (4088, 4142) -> -0.24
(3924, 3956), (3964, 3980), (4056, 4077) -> 0.24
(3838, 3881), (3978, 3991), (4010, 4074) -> 0.30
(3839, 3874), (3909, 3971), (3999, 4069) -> 0.16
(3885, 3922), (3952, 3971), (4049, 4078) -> 0.21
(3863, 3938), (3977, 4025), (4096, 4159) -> -0.10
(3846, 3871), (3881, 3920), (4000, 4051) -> 0.12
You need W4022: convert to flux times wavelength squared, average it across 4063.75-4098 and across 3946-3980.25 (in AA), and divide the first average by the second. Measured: 1.3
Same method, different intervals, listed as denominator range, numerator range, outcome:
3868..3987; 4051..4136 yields 1.25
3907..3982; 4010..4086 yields 1.37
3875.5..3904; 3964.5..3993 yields 0.95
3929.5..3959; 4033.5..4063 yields 1.36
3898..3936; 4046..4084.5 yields 1.35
